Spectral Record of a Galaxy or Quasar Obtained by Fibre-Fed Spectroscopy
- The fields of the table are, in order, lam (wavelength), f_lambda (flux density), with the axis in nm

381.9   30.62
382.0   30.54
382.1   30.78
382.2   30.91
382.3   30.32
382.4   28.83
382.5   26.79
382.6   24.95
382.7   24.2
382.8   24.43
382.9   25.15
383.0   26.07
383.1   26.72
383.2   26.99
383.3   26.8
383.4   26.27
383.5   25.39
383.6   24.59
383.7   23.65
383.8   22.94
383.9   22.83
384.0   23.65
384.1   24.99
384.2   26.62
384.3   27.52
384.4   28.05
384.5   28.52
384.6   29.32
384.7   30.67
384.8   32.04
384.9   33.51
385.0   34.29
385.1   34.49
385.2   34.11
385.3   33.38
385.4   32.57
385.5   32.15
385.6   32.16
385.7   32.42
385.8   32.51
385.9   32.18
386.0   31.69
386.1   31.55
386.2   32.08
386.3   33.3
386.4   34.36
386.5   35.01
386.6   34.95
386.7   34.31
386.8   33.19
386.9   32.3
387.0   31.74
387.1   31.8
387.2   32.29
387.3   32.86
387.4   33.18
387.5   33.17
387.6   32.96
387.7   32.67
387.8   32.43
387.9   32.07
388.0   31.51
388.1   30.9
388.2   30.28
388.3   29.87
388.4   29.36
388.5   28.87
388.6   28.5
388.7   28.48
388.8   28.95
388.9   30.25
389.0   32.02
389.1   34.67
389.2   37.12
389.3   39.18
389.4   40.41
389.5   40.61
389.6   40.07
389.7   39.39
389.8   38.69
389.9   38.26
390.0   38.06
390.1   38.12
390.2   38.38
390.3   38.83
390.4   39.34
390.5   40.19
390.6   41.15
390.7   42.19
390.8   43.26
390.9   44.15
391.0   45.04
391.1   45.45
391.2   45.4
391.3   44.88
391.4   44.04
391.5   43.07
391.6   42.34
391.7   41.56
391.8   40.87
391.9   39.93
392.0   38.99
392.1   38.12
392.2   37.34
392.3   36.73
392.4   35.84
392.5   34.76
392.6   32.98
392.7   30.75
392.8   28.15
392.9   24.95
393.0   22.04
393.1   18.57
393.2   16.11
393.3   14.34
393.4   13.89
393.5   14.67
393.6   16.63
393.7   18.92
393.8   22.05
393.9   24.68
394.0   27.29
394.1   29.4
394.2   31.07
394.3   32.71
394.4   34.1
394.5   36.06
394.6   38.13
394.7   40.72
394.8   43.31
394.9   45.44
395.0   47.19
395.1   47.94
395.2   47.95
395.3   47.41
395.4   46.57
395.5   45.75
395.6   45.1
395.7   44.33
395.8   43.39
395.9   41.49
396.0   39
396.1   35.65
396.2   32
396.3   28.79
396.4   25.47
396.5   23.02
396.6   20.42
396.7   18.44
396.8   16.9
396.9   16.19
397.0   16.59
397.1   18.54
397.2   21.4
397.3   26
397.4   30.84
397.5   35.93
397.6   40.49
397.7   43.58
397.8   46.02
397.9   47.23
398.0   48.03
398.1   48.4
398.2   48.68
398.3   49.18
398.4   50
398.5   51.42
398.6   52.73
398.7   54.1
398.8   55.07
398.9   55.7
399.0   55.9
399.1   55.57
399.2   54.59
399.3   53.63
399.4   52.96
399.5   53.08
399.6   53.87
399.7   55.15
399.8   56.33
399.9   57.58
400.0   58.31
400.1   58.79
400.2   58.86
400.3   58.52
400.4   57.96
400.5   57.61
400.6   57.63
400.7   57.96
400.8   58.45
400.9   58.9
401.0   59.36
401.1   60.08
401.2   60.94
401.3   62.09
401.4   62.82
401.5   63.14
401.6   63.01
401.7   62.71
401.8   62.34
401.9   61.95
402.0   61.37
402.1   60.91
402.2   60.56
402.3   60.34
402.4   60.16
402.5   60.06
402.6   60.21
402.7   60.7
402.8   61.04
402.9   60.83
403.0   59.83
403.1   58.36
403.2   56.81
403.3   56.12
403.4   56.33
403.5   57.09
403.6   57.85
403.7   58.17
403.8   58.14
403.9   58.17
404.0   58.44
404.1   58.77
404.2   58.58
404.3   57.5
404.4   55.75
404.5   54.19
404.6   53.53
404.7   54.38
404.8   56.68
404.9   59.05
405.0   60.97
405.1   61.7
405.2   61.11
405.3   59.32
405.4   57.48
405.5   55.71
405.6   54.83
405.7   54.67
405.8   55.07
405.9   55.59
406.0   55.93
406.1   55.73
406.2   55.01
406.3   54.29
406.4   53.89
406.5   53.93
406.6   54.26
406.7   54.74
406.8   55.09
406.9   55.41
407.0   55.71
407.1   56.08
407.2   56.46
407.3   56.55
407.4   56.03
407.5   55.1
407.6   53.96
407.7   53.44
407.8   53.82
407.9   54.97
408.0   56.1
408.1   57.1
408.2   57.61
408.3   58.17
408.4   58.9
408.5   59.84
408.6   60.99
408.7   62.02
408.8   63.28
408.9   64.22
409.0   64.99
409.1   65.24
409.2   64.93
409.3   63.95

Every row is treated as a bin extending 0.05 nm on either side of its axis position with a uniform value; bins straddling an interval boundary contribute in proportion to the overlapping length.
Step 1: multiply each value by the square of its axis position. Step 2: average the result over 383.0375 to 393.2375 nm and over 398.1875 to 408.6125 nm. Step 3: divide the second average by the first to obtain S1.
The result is 1.85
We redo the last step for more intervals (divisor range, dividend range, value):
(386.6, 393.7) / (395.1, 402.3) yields 1.47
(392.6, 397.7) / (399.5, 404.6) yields 1.99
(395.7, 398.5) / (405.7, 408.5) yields 1.70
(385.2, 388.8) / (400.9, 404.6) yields 2.01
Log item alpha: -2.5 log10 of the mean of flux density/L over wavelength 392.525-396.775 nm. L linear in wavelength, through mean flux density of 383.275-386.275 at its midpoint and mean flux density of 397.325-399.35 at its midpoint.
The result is 0.34 mag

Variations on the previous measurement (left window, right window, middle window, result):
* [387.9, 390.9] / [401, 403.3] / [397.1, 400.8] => 0.09 mag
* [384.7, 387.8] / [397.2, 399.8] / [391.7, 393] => 0.17 mag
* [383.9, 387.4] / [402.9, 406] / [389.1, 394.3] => 0.14 mag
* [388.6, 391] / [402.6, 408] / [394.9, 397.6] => 0.33 mag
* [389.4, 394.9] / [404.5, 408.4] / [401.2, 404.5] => -0.18 mag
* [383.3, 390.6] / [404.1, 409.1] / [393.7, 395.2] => 0.18 mag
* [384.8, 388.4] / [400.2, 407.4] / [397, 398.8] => 0.19 mag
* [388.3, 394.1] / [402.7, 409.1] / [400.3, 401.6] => -0.21 mag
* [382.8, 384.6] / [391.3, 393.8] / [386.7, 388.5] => -0.15 mag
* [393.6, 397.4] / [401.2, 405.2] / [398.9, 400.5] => -0.19 mag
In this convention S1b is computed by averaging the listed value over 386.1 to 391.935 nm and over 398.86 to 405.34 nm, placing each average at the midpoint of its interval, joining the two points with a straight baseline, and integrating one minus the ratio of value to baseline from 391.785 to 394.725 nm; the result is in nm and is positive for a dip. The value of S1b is 0.99 nm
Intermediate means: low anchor 36.3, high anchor 58.4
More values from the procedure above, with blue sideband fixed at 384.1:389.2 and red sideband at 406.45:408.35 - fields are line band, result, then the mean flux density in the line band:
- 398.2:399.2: -0.17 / 53.1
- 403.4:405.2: -0.20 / 57.6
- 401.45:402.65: -0.29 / 61.4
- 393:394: 0.53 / 18.5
